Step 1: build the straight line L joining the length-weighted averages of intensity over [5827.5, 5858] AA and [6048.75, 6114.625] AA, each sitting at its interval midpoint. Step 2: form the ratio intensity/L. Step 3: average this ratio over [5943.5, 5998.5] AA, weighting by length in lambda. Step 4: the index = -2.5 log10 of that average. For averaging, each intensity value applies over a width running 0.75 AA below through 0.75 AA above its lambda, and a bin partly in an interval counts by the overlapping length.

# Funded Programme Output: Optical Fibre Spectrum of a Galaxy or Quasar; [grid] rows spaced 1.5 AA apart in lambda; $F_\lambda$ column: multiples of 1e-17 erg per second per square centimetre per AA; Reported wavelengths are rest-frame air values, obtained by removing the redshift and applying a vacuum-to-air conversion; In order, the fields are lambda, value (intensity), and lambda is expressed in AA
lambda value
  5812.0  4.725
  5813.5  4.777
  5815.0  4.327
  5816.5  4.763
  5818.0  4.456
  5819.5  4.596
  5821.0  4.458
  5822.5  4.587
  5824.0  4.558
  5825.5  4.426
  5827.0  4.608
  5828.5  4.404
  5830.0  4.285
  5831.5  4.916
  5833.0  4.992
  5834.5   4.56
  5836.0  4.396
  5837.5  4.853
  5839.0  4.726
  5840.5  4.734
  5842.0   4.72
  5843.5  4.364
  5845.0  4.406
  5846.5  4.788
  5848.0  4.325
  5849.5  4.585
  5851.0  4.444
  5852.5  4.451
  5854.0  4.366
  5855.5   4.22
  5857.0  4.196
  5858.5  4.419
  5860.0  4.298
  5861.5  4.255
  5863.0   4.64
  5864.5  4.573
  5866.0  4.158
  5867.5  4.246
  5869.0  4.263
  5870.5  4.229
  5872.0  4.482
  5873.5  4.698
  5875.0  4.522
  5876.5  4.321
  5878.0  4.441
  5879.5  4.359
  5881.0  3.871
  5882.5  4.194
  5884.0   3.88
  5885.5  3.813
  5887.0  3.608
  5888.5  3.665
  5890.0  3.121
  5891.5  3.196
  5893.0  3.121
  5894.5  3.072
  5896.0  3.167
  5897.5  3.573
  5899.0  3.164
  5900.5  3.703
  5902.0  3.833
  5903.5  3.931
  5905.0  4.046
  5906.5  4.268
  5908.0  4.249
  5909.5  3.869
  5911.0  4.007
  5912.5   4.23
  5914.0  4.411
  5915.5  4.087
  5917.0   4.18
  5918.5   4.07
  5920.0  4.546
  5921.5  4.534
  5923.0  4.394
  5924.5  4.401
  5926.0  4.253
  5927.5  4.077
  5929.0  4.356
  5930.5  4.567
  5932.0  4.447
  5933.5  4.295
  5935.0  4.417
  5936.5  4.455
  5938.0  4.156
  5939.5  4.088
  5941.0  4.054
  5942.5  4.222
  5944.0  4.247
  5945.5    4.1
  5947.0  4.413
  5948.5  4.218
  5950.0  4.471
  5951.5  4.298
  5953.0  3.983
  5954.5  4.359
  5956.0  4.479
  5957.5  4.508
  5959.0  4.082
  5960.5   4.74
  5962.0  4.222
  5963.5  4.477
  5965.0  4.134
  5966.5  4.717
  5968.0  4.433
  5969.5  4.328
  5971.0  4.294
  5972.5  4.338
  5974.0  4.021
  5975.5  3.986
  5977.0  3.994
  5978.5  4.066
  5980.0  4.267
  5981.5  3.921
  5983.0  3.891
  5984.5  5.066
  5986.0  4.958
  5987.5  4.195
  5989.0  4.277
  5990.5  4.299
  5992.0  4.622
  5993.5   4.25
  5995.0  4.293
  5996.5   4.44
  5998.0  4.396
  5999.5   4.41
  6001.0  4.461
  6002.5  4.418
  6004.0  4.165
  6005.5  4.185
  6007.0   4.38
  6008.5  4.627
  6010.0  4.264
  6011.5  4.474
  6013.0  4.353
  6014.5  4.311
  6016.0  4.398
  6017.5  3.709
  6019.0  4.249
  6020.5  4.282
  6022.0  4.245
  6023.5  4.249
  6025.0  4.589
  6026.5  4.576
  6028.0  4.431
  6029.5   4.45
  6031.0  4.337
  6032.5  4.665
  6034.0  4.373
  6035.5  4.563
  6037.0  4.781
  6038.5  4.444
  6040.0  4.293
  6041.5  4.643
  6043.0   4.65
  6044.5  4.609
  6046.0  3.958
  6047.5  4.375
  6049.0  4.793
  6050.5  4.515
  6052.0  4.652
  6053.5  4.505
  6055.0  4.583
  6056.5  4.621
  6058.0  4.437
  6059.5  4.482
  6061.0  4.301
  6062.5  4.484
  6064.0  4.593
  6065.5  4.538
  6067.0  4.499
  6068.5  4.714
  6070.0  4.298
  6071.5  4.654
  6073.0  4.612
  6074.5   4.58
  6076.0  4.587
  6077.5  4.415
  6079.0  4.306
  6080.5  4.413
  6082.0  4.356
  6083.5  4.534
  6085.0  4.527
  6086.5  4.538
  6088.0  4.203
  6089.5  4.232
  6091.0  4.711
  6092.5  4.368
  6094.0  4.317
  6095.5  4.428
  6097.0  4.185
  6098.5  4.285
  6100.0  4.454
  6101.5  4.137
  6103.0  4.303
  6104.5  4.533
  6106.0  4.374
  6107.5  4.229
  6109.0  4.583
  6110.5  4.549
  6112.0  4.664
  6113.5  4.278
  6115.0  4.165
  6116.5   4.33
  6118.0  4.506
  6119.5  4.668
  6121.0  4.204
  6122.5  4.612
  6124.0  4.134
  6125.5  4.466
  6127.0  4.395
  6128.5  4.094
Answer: 0.04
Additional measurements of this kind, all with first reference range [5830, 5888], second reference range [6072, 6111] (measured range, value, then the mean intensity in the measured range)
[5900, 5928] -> 0.059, 4.17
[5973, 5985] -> 0.069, 4.14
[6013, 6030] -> 0.023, 4.32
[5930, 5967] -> 0.021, 4.32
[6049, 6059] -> -0.038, 4.57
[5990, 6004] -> 0.005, 4.39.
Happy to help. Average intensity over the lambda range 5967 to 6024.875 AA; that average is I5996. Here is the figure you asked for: 4.31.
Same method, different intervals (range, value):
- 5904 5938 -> 4.27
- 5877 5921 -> 3.86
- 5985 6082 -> 4.44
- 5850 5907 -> 4.02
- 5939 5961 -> 4.28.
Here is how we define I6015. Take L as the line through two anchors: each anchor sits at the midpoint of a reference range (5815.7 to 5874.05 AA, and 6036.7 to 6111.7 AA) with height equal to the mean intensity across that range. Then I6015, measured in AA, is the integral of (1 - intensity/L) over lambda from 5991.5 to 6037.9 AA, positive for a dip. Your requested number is 0.9 AA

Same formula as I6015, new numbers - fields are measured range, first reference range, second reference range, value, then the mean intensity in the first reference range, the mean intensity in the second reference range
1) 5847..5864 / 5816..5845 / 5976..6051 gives 0.6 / 4.59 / 4.38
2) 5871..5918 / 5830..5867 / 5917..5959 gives 5.3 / 4.51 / 4.3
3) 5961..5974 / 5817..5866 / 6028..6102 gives 0.4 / 4.51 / 4.47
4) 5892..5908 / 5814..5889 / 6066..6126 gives 2.9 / 4.41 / 4.42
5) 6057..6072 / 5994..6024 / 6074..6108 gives -0.5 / 4.32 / 4.39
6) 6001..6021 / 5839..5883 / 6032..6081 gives 0.8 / 4.41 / 4.51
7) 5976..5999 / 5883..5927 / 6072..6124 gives -1.2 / 3.88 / 4.41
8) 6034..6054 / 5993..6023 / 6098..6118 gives -0.8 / 4.32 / 4.38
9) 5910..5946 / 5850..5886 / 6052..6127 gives 0.6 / 4.31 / 4.44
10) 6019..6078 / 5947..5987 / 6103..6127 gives -1.6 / 4.32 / 4.42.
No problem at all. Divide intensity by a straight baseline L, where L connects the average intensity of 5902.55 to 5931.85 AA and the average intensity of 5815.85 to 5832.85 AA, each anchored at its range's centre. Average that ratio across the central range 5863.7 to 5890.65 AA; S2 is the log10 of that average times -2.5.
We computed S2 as 0.061 mag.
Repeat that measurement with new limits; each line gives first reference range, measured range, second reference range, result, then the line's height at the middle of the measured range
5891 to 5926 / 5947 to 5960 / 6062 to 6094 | -0.06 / 4.07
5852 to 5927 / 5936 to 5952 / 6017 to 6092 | -0.01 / 4.2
